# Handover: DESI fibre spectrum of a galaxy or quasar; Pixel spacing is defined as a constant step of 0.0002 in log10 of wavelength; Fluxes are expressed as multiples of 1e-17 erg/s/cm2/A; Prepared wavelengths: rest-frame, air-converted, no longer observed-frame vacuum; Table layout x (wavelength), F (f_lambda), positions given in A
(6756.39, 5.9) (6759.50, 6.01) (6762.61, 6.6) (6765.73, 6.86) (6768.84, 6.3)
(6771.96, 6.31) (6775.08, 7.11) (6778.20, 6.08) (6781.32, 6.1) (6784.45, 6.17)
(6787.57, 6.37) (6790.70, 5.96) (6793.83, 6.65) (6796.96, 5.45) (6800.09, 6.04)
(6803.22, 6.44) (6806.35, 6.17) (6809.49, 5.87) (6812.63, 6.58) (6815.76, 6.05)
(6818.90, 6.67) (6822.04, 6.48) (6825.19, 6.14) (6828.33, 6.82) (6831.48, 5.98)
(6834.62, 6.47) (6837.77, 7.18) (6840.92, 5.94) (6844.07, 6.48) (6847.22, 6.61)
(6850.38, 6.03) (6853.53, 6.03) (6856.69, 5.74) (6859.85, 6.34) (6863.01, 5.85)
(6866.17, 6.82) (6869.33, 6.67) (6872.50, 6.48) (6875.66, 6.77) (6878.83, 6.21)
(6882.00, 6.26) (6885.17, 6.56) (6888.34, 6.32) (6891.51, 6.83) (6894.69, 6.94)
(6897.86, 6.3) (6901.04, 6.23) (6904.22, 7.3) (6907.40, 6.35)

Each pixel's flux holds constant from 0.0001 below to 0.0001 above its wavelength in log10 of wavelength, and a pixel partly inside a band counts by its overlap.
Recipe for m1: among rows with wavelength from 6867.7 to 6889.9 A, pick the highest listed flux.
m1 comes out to 6.77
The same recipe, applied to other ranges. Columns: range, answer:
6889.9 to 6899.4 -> 6.94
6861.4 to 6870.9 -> 6.82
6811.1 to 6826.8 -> 6.67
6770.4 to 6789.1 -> 7.11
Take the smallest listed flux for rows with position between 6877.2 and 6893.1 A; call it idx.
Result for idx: 6.21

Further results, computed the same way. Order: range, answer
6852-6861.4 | 5.74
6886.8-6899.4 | 6.3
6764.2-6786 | 6.08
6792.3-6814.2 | 5.45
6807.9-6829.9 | 5.87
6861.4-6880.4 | 5.85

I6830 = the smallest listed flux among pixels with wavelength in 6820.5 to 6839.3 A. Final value 5.98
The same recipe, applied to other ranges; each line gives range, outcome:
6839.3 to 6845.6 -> 5.94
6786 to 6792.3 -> 5.96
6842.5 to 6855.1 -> 6.03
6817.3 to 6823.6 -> 6.48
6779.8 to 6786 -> 6.1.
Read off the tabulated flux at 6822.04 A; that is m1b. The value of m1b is 6.48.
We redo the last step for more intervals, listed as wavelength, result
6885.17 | 6.56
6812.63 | 6.58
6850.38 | 6.03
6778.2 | 6.08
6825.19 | 6.14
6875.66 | 6.77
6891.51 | 6.83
